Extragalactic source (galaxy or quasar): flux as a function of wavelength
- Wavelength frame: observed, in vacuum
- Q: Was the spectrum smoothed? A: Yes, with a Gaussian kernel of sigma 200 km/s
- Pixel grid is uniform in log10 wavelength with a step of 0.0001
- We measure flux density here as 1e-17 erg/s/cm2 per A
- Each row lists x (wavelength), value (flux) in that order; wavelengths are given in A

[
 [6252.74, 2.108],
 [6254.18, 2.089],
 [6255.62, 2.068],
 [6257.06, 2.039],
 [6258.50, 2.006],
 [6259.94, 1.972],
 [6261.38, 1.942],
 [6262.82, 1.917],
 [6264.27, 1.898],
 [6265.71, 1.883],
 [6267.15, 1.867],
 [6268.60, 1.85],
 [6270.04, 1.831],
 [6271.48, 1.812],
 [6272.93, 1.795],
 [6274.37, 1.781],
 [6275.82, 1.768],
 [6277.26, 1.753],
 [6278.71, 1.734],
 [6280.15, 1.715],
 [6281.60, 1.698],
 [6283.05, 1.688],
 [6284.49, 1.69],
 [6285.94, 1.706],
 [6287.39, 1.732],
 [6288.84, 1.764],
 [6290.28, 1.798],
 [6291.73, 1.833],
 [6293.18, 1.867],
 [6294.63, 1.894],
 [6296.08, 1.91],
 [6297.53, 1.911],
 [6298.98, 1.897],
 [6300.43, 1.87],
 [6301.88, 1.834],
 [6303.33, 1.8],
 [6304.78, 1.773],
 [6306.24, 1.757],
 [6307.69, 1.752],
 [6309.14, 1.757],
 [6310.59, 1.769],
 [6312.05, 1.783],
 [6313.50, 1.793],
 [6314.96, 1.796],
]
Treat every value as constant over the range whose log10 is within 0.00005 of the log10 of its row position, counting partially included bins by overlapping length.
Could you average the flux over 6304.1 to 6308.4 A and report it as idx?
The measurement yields 1.76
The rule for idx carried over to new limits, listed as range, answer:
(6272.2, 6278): 1.77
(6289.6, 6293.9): 1.83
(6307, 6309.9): 1.76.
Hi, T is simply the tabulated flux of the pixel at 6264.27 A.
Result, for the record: 1.898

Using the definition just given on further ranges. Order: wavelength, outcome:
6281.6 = 1.698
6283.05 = 1.688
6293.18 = 1.867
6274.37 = 1.781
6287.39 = 1.732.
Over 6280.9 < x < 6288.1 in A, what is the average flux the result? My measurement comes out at 1.7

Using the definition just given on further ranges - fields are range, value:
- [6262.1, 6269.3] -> 1.88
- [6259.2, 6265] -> 1.93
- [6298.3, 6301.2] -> 1.88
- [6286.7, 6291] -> 1.77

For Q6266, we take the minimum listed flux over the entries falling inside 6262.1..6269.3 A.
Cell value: 1.85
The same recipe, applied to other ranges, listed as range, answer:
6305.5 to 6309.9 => 1.752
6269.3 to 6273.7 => 1.795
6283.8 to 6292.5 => 1.69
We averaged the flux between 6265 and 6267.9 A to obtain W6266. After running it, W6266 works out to 1.87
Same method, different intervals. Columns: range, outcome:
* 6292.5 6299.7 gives 1.9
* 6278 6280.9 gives 1.73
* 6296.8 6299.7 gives 1.9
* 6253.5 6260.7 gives 2.04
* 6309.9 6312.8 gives 1.77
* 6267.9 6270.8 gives 1.84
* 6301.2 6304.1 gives 1.82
